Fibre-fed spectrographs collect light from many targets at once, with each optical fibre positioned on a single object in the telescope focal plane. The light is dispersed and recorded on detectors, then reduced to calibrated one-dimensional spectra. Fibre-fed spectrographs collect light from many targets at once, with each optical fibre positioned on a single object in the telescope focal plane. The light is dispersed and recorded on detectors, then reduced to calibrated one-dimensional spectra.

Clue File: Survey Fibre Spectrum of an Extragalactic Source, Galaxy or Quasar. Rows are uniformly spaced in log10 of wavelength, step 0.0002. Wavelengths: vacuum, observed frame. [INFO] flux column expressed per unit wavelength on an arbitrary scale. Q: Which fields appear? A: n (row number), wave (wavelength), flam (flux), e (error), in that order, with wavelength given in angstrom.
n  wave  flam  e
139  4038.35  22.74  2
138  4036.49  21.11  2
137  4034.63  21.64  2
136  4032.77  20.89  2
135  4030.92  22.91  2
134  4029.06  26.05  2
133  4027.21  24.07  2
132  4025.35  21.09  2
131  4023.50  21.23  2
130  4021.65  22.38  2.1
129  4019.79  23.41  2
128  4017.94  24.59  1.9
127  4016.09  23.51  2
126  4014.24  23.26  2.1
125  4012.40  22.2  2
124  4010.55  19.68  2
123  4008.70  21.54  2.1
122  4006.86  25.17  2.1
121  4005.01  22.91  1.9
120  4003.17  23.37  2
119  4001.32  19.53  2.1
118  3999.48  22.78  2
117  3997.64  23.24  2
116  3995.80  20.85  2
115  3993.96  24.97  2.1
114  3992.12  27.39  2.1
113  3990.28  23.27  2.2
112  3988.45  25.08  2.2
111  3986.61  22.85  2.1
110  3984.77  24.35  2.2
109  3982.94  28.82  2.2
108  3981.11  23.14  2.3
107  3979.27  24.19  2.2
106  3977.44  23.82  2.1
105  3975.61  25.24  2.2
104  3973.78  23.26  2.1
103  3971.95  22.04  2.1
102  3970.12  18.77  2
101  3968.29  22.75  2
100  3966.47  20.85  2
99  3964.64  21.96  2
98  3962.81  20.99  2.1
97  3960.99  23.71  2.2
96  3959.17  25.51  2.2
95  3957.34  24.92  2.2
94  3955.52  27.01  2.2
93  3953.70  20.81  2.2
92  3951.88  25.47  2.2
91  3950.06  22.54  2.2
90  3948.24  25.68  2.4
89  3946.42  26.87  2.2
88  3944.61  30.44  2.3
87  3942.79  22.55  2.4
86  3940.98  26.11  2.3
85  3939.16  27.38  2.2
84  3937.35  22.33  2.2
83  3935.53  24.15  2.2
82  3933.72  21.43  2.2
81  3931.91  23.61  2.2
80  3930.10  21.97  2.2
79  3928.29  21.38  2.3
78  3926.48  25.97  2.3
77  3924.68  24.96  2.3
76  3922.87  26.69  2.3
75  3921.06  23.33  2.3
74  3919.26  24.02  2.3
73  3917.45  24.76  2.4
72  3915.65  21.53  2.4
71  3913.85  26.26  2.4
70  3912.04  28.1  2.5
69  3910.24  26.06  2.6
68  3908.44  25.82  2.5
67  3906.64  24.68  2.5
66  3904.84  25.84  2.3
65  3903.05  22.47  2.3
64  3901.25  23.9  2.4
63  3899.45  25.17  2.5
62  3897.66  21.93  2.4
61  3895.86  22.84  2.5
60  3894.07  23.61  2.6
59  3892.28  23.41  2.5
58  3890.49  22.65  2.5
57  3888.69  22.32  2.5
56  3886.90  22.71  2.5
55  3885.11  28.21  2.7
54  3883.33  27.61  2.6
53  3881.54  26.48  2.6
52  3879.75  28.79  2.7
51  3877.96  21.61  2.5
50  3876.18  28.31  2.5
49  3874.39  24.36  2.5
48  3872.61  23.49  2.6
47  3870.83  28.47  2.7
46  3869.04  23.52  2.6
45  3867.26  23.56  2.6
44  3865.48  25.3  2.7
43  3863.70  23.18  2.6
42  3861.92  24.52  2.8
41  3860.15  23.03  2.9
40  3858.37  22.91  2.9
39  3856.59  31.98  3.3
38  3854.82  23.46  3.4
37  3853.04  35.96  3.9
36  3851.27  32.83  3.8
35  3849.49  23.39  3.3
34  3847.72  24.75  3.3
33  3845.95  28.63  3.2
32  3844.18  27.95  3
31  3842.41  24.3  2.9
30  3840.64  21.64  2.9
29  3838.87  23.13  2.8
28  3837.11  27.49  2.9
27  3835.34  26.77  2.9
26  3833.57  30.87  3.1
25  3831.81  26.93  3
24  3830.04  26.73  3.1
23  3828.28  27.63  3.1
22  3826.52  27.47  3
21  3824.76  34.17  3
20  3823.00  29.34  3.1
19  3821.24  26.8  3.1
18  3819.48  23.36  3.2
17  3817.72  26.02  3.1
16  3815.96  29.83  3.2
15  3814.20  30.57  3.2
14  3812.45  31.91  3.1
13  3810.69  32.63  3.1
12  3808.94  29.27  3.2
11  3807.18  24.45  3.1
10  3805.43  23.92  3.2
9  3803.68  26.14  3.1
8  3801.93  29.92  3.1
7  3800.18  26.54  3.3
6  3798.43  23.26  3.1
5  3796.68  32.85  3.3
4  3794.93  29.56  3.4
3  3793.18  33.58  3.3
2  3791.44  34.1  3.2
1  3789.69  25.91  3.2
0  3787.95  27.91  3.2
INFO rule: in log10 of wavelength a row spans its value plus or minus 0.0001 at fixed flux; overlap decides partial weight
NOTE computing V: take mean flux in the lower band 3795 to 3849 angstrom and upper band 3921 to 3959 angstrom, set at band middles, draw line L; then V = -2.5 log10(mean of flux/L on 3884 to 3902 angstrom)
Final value 0.09 mag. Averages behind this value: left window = 27.5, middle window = 23.7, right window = 24.6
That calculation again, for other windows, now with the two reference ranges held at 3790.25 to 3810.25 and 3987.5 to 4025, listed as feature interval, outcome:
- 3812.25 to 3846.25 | 0.01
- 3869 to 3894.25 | 0.05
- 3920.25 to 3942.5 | 0.04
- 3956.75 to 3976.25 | 0.07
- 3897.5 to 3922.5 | 0.04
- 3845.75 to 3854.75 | -0.06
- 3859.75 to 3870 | 0.12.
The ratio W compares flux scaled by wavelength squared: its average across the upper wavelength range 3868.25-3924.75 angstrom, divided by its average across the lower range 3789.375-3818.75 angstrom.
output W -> 0.9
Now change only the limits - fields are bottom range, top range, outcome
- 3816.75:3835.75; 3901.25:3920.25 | 0.93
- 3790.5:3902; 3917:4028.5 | 0.95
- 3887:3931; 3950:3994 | 1.02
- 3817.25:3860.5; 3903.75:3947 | 0.96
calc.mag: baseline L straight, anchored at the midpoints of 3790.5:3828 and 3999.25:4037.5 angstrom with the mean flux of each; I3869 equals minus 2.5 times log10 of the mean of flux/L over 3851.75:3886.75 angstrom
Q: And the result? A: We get 0.04 mag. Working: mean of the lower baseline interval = 28.8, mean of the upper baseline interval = 22.5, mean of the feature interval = 26.1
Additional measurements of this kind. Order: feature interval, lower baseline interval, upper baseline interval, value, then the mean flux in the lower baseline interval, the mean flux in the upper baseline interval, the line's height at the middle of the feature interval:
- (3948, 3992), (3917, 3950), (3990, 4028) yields 0.004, 24.6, 22.9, 23.8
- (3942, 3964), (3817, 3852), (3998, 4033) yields -0.022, 27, 22.7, 24.2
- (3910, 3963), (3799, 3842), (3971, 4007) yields 0.016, 27.6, 23.8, 25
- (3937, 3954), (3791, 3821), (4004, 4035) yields -0.021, 28.6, 22.8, 24.8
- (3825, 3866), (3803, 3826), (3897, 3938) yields 0.017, 28.3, 24.2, 27.1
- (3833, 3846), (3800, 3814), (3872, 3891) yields 0.036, 28.3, 25.2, 27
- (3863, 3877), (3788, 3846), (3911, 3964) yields 0.060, 28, 24.5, 26.4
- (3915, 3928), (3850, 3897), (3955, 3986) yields 0.008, 25.5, 23.6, 24.6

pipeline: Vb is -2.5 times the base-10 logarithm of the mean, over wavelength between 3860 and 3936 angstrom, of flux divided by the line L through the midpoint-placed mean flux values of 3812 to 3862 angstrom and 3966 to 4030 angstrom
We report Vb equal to 0.06 mag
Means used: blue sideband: 27.4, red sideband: 23.2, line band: 24.5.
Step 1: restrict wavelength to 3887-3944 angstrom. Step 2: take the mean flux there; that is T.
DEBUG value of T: 24.1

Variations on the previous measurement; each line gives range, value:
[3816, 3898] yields 26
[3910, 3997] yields 24.1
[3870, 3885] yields 26.3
